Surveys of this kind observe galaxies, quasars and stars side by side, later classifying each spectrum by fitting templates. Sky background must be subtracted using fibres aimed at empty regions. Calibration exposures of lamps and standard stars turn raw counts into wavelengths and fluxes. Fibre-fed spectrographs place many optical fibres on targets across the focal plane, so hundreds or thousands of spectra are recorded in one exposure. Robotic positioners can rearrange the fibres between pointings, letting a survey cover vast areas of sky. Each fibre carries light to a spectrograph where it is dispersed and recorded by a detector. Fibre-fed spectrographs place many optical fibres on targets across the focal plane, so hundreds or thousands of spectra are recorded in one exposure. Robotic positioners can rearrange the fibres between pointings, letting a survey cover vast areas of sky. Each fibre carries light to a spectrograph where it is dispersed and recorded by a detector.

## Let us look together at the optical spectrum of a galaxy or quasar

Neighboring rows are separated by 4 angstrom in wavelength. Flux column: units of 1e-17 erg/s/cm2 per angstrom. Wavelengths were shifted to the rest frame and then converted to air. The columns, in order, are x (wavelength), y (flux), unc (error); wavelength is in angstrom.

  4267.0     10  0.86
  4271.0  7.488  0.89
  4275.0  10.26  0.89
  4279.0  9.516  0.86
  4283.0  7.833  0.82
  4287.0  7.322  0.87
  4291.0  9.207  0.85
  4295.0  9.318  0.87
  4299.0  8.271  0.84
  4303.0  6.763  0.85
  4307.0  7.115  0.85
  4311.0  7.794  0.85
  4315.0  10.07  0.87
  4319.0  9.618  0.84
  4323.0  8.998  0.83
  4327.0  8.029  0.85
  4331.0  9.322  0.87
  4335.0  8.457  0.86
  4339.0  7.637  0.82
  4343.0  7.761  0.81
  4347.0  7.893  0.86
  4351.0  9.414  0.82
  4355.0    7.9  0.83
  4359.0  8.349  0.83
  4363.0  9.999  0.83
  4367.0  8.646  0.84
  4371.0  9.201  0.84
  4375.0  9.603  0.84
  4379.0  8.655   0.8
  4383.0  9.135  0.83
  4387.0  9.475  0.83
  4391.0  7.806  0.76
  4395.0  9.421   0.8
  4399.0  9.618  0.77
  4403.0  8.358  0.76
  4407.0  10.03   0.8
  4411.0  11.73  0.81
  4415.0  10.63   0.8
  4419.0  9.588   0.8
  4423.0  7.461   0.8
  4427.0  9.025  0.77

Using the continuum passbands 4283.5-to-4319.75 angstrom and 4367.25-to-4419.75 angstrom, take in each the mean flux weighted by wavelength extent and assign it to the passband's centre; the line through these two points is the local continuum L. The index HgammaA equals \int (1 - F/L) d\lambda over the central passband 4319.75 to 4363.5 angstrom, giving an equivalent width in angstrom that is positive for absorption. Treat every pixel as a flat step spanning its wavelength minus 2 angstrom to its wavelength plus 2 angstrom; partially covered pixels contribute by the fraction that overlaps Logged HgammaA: 1.5 angstrom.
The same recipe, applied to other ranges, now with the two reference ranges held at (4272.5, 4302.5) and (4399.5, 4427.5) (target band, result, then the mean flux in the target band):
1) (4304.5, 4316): 0.97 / 8.11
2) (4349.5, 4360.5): 0.77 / 8.52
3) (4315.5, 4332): -0.23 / 9.07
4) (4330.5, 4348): 1.77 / 8.14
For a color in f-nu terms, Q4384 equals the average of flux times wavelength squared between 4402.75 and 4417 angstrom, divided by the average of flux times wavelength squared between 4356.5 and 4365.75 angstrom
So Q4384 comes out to 1.17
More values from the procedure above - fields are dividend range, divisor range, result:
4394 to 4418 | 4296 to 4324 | 1.24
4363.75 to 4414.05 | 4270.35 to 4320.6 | 1.15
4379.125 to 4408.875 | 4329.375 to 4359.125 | 1.12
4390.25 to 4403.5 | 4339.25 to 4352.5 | 1.11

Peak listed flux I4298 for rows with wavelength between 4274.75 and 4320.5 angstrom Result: 10.26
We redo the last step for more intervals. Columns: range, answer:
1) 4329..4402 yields 9.999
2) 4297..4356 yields 10.07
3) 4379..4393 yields 9.475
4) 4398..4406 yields 9.618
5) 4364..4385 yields 9.603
